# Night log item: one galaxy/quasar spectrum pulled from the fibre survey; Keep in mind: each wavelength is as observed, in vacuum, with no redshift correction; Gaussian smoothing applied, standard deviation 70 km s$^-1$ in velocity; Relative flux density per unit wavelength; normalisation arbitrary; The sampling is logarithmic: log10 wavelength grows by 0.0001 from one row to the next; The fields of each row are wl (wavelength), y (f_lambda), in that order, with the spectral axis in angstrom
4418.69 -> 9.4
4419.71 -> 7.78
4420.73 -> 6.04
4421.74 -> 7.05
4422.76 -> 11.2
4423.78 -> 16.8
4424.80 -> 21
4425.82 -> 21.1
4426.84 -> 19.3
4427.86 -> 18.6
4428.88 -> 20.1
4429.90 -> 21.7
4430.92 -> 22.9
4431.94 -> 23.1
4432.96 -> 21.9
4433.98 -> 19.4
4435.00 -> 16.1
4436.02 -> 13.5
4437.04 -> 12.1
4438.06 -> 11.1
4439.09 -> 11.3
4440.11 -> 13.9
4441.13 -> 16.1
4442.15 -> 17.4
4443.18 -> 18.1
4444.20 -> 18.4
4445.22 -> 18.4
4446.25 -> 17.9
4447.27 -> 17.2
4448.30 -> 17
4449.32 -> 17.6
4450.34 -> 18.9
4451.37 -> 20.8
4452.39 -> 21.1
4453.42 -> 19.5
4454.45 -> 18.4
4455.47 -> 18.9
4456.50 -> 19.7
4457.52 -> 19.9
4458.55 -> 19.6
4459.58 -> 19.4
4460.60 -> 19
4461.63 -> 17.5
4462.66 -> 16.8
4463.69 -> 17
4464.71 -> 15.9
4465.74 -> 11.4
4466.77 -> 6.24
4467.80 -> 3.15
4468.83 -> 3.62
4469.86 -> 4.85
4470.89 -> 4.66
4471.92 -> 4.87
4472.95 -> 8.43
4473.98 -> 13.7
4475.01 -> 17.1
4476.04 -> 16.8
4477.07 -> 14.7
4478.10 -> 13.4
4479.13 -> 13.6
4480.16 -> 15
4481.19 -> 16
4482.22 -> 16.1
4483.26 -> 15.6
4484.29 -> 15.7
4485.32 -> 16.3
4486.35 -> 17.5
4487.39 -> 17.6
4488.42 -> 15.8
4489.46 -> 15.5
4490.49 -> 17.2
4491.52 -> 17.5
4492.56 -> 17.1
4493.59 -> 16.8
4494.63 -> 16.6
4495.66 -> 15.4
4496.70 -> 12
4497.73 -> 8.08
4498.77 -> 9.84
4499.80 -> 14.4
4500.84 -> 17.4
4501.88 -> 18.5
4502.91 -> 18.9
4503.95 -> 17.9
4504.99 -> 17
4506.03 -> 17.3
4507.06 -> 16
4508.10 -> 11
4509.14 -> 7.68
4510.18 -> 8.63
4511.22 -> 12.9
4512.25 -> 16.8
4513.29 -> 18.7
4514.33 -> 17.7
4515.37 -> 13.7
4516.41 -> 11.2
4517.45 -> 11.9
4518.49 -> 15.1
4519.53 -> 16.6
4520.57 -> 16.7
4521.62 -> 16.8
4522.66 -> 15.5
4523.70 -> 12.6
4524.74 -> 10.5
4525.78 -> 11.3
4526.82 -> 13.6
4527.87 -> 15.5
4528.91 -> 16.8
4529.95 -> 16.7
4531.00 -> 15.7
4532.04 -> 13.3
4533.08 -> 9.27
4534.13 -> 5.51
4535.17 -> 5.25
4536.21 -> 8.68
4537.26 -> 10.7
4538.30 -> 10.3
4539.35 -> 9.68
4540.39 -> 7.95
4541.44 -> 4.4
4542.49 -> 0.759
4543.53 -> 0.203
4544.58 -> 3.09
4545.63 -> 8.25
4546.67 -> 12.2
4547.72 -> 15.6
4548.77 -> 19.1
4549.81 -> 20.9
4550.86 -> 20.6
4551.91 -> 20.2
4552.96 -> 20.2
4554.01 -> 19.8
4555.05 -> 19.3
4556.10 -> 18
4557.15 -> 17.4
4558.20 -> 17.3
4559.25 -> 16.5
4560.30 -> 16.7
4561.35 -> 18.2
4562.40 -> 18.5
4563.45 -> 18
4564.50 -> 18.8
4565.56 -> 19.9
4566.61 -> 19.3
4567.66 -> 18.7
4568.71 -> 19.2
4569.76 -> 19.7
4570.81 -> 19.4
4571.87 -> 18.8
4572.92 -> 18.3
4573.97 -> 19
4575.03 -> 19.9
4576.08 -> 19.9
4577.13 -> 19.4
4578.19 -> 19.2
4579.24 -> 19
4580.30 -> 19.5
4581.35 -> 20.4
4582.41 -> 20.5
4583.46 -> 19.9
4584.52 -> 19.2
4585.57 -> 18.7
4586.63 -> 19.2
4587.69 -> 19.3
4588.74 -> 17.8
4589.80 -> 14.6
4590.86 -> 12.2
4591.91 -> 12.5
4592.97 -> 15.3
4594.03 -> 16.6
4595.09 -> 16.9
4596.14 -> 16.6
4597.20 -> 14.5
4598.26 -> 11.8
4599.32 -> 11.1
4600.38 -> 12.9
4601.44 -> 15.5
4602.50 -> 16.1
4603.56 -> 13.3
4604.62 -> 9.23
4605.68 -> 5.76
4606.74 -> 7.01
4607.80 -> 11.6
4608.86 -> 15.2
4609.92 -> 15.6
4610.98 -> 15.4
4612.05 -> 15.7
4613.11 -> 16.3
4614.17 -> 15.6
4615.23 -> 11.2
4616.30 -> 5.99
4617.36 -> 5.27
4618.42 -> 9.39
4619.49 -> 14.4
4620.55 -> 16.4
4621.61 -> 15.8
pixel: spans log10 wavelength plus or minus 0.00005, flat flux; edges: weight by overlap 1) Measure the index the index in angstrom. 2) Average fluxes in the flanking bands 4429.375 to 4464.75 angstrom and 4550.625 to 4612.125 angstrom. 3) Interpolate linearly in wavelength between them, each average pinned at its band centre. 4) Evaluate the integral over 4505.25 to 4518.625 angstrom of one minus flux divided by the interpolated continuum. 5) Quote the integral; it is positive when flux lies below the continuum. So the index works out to 2.8 angstrom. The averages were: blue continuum 18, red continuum 16.9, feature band 13.8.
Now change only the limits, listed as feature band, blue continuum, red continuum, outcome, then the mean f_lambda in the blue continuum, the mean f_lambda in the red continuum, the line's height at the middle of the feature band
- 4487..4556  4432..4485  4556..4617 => 8.8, 15.3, 16.3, 15.8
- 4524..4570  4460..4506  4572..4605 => 5.0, 14.1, 16.8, 15.7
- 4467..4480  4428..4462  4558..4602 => 5.8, 18.1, 17.6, 18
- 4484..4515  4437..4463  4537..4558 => 0.0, 17.6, 13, 15.3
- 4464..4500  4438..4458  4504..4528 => 6.2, 17.7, 14.2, 15.9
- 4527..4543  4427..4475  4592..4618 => 4.7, 15.8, 12.9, 14.2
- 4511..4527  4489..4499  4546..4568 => 1.6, 14.7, 18.3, 16.1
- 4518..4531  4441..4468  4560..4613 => 1.6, 17.3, 16.6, 16.9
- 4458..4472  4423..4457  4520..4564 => 4.2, 18.1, 13.5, 17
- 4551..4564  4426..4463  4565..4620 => -1.7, 18.2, 15.7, 16.3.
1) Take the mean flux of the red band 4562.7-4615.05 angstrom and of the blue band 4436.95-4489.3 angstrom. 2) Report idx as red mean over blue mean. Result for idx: 1.1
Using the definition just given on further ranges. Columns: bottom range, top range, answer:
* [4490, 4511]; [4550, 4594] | 1.26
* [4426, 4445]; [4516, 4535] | 0.76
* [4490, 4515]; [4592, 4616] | 0.90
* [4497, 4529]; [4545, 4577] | 1.27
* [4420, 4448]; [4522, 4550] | 0.65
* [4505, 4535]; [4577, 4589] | 1.41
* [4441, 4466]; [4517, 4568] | 0.77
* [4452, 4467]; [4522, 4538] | 0.69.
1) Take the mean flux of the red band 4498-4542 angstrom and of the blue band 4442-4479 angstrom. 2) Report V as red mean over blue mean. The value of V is 0.9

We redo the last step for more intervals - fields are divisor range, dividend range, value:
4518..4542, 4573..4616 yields 1.30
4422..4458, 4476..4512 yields 0.84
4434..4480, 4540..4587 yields 1.13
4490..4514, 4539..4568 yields 1.00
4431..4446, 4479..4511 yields 0.91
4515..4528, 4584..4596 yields 1.20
